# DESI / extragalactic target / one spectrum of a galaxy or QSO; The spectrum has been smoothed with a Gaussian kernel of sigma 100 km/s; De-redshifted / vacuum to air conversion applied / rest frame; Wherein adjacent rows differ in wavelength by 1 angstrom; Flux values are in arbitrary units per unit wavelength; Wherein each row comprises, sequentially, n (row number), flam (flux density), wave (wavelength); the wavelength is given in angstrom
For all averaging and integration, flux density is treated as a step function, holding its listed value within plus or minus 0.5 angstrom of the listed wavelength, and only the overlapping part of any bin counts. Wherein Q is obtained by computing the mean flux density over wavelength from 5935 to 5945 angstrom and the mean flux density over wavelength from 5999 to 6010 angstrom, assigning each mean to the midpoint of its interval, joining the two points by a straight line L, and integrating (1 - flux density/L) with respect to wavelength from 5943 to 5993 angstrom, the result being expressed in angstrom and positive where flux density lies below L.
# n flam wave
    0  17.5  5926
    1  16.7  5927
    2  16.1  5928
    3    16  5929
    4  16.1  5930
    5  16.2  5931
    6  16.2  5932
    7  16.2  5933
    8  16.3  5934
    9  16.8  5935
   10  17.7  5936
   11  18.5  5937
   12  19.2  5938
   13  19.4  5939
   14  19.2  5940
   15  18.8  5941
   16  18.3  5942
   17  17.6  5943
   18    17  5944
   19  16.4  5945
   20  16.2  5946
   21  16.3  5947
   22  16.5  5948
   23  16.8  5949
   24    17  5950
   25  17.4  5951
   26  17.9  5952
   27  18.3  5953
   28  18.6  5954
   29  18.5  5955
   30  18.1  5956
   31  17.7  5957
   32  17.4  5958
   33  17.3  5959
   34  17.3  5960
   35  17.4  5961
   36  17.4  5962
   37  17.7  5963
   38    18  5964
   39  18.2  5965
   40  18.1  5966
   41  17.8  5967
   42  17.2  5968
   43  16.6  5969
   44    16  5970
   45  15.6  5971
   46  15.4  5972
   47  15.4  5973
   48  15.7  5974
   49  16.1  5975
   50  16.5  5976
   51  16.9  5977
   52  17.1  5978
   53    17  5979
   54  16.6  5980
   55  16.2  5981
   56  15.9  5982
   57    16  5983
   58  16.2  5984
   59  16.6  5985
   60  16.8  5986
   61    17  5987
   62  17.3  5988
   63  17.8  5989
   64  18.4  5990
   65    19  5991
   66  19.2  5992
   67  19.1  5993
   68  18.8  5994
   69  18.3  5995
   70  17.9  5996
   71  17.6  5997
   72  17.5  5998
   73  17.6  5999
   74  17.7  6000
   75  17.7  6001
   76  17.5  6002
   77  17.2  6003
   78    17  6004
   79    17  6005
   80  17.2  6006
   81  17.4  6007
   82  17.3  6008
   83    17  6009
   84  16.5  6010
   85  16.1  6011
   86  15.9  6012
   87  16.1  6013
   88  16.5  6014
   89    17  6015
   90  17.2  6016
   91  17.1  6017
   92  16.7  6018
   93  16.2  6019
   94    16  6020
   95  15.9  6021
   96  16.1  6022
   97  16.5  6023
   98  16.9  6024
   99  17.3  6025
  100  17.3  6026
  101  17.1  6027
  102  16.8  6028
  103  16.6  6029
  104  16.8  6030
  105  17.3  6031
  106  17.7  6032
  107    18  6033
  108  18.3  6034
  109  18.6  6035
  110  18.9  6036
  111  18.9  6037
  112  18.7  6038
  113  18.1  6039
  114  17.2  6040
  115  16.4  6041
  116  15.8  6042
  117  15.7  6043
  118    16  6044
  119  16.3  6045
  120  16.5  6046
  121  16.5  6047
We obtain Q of 1.9 angstrom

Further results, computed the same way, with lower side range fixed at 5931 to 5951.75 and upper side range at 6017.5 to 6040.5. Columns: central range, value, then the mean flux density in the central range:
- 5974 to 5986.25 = 0.6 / 16.5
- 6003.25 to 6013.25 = 0.3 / 16.8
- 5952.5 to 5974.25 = 0.1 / 17.3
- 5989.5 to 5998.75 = -0.6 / 18.4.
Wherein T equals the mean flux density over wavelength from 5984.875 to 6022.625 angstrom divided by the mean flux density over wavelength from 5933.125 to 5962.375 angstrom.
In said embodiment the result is 0.98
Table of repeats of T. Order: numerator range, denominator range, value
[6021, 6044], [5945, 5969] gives 0.99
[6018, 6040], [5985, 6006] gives 0.97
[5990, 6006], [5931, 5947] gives 1.02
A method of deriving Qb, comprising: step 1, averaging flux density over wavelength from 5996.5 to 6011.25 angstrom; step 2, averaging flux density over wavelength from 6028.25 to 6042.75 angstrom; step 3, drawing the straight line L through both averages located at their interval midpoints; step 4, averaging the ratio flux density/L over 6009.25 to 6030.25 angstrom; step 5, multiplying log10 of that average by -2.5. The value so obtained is 0.05 mag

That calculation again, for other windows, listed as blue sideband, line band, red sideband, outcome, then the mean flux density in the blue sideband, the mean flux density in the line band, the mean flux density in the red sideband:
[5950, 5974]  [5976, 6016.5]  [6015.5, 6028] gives -0.02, 17.3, 17.2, 16.7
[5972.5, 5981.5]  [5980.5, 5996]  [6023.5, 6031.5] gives -0.06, 16.4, 17.5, 17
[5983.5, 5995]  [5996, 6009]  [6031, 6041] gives 0.03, 17.9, 17.4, 18.1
